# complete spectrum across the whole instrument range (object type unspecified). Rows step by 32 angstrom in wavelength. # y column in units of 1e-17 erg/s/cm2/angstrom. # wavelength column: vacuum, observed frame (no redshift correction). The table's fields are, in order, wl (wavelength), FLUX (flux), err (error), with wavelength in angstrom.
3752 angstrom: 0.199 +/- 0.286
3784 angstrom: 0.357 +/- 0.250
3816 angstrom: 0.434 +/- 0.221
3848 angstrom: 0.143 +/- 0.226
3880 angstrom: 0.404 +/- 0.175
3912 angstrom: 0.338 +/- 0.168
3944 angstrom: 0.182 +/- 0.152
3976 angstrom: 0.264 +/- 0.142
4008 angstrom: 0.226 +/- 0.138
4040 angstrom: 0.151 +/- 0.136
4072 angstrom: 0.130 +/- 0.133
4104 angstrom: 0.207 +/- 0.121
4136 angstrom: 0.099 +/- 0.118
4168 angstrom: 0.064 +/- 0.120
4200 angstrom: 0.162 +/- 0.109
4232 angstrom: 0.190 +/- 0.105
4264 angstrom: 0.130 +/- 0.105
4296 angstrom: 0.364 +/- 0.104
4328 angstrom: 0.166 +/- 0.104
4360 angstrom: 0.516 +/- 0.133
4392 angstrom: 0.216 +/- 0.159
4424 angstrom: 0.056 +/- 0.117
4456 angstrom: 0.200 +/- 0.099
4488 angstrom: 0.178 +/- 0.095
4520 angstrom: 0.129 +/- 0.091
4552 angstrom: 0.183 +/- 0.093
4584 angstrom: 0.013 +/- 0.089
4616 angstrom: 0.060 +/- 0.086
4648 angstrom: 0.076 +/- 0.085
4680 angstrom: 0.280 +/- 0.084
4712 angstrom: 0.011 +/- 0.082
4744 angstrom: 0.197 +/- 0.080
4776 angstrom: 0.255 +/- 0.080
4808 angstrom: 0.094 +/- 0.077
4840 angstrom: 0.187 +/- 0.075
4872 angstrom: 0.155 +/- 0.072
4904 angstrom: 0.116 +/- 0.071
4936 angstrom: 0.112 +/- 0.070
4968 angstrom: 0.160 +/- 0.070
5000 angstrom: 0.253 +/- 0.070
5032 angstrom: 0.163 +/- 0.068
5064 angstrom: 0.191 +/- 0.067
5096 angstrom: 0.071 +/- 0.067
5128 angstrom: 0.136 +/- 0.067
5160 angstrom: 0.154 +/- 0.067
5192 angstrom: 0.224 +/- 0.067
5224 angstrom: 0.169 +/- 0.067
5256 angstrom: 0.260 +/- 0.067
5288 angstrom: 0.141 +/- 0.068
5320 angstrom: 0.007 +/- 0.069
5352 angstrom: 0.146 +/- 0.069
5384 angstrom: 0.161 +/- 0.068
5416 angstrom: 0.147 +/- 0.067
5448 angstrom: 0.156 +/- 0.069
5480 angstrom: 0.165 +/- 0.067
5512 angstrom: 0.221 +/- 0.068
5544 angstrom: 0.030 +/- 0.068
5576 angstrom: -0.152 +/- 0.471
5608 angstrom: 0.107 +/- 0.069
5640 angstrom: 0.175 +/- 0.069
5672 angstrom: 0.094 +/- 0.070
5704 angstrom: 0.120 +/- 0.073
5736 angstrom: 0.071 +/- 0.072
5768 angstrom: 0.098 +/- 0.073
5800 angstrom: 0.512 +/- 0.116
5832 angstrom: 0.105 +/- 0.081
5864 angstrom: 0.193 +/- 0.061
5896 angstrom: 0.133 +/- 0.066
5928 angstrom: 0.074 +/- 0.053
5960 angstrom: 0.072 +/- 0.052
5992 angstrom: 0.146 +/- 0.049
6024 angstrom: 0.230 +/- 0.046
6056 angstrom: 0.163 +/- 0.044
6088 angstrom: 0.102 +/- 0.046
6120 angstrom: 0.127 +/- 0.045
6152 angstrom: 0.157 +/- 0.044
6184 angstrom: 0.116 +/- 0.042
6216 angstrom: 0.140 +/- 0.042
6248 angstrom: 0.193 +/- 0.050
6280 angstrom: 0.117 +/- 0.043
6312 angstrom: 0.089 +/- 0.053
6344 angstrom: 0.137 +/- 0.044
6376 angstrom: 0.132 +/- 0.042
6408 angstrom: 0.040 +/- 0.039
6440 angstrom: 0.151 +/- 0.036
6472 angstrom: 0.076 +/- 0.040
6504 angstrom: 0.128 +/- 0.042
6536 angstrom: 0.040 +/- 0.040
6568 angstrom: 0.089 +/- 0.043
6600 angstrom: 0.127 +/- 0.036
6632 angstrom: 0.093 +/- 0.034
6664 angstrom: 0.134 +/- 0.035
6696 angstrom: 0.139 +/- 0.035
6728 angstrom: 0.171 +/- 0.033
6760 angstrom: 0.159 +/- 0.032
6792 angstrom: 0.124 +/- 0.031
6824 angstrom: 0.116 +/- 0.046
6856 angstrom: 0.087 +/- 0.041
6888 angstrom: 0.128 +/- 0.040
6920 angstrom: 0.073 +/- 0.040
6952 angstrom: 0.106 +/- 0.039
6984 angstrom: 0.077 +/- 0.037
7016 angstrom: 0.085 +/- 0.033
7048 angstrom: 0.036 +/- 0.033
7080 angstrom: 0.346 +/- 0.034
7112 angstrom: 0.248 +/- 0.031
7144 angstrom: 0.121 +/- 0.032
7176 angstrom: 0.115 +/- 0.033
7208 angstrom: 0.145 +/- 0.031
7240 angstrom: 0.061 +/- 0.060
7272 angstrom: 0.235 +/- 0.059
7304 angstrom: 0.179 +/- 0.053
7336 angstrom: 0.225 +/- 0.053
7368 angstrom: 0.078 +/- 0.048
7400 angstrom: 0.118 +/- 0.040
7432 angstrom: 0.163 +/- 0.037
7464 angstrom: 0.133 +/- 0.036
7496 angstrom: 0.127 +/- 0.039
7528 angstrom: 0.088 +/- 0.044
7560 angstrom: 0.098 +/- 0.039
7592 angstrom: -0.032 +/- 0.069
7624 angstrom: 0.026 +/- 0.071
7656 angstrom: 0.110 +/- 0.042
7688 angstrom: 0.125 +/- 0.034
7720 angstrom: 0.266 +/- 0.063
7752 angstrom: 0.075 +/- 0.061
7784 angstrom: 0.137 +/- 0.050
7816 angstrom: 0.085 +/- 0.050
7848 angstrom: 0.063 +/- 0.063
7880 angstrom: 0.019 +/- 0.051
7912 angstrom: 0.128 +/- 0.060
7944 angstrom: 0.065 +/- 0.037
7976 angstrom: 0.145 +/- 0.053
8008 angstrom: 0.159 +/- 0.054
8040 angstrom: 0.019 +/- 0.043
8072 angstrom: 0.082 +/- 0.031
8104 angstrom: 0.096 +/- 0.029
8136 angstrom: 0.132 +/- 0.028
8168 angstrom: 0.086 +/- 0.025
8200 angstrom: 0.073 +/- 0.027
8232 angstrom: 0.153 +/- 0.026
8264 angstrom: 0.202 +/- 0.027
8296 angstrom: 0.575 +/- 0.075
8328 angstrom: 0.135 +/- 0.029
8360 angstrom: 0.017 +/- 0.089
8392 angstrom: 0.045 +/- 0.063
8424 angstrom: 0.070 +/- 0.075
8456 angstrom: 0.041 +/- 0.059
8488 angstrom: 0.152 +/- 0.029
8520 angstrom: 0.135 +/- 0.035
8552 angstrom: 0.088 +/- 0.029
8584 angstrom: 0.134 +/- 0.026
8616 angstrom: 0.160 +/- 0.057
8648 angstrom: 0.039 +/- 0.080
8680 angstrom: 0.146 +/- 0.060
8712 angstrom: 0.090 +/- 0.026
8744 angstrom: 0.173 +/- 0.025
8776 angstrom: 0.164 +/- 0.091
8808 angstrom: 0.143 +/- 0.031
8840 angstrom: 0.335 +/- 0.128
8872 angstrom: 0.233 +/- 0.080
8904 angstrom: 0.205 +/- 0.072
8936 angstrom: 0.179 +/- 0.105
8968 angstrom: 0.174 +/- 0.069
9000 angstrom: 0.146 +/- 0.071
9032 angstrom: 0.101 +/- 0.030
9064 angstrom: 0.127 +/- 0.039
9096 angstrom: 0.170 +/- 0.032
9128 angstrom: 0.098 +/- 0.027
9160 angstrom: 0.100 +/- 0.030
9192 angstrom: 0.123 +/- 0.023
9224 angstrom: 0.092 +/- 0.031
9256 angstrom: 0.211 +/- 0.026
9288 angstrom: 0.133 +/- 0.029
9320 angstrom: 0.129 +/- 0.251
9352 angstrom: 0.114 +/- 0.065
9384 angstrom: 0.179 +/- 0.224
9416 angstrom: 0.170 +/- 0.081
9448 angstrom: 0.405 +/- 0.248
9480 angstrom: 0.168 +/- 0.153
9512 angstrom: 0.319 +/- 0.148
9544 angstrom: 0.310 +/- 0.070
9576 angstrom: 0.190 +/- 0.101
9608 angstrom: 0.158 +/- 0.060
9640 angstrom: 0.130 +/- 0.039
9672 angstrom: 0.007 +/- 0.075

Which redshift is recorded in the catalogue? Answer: 0.903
